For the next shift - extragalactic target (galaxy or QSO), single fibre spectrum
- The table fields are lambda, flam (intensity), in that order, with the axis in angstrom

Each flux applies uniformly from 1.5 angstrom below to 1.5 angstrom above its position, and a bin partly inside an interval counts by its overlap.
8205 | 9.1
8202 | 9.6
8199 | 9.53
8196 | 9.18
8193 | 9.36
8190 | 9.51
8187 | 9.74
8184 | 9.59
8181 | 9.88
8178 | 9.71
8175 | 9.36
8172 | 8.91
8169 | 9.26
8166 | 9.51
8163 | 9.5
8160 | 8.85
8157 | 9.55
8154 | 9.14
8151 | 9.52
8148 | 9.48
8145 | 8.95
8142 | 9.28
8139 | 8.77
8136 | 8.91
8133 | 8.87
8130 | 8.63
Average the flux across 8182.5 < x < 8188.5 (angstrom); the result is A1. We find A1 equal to 9.66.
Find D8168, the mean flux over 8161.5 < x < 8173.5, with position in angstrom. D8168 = 9.29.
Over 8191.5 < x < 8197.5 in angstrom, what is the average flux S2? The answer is 9.27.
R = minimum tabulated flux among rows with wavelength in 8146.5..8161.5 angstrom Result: 8.85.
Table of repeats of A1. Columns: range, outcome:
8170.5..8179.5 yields 9.33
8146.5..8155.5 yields 9.38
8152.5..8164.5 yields 9.26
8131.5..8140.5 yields 8.85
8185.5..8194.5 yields 9.54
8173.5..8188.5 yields 9.66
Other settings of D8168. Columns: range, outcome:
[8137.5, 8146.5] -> 9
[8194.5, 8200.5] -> 9.35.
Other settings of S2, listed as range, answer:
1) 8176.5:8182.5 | 9.79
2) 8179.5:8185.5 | 9.73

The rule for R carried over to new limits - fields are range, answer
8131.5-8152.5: 8.77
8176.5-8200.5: 9.18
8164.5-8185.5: 8.91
